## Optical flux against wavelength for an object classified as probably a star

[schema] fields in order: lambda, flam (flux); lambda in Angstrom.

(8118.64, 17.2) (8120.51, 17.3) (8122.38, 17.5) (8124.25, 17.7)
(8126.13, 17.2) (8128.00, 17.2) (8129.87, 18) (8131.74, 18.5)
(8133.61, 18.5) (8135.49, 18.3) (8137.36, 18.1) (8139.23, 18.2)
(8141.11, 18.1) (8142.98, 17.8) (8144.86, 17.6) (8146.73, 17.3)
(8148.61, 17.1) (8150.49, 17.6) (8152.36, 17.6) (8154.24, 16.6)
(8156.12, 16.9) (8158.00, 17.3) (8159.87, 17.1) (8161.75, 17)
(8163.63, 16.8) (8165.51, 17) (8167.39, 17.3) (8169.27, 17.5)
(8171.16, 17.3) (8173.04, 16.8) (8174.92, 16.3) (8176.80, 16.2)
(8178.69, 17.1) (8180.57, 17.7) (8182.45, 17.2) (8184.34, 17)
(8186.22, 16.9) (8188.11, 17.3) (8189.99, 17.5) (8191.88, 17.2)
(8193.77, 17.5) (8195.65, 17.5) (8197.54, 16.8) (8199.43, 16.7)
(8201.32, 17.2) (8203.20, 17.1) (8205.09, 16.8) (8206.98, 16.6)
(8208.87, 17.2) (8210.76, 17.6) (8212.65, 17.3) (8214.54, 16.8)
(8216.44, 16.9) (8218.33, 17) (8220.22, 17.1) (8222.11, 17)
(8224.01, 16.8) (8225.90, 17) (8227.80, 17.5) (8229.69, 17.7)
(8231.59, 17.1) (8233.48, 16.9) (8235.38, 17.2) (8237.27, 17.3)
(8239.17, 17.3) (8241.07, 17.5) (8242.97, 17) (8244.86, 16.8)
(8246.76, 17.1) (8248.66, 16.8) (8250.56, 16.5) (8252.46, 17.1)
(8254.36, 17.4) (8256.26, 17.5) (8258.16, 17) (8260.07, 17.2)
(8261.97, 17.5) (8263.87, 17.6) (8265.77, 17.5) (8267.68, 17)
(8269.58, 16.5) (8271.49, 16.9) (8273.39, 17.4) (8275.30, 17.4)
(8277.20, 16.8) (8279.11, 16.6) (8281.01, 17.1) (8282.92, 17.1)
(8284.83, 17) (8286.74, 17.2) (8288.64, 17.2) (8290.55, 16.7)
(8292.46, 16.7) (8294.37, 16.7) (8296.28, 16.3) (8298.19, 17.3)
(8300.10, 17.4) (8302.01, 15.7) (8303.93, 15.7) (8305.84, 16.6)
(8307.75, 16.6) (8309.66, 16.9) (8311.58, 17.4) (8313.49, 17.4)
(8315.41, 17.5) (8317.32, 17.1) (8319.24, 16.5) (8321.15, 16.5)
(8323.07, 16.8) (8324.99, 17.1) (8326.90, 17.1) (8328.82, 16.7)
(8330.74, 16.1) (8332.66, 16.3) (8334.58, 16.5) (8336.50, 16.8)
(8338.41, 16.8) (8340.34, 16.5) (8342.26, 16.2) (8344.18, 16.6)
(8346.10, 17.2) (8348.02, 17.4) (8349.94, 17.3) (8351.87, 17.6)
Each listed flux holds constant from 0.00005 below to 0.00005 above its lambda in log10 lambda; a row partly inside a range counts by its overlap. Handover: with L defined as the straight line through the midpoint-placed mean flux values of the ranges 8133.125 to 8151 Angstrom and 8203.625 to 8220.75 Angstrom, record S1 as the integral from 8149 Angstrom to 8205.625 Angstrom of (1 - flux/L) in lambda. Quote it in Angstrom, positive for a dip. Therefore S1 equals 1.1 Angstrom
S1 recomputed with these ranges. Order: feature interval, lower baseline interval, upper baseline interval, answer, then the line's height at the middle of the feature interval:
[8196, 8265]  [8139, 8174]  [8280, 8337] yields -0.25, 17.1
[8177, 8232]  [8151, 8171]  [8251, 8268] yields 0.23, 17.2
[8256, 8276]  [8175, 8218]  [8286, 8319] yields -0.35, 16.9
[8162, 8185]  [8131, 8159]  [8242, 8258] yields 0.65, 17.5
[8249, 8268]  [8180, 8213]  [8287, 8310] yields -0.41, 16.9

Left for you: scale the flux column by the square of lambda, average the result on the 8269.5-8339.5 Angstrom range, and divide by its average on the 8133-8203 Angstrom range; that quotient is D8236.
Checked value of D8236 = 1.01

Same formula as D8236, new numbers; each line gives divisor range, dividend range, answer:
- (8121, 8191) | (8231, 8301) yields 1.01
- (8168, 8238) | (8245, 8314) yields 1.01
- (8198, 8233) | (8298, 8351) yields 1.01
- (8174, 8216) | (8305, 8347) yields 1.02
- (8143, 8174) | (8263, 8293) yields 1.02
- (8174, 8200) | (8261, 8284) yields 1.02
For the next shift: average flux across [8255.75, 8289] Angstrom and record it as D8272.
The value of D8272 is 17.1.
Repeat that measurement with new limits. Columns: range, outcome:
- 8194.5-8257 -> 17.1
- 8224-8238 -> 17.2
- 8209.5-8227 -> 17.1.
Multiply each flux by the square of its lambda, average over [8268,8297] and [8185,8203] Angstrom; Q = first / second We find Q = 1.01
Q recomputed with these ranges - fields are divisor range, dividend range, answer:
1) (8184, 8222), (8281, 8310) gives 1.00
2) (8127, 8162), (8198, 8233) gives 0.99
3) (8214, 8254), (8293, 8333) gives 1.00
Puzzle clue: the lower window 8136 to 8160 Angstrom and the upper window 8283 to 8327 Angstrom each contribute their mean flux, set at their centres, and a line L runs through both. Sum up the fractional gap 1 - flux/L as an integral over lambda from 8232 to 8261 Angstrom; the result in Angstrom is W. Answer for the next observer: 0.0 Angstrom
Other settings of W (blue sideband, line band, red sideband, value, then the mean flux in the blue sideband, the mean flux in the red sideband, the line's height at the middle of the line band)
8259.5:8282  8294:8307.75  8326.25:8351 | 0.34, 17.1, 16.7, 16.9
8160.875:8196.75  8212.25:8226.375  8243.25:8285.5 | 0.10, 17.1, 17.1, 17.1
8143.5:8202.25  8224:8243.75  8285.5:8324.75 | -0.29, 17.1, 16.8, 17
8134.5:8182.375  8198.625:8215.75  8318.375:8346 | 0.08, 17.3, 16.6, 17.1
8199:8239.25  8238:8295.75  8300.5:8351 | -0.42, 17.1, 16.7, 16.9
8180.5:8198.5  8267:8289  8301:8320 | -0.18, 17.2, 16.7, 16.9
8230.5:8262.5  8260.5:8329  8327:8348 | -0.30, 17.1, 16.6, 16.9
